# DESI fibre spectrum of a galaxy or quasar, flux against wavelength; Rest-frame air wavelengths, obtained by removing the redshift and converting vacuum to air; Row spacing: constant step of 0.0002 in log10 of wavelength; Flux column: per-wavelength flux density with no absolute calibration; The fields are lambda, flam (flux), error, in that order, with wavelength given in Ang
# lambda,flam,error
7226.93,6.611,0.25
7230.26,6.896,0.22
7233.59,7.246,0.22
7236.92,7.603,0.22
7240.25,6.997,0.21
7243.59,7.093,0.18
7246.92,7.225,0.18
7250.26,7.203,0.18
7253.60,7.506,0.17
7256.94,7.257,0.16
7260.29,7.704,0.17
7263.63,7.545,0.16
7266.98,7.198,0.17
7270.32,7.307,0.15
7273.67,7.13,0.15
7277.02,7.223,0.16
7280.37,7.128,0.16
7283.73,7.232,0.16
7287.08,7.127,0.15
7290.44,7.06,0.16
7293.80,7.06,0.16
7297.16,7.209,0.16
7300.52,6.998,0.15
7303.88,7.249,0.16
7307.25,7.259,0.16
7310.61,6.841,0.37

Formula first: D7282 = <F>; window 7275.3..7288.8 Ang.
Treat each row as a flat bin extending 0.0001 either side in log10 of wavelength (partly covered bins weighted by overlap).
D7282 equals 7.18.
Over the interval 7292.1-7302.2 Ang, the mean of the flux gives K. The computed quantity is 7.09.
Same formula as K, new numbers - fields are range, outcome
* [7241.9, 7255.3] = 7.26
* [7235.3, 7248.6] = 7.23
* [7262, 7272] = 7.35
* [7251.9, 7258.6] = 7.38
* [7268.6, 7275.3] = 7.23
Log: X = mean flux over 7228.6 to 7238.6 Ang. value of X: 7.25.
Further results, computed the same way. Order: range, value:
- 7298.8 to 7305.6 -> 7.12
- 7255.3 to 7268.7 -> 7.43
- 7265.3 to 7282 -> 7.2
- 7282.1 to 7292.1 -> 7.14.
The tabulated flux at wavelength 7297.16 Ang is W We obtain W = 7.209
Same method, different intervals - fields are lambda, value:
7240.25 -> 6.997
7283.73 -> 7.232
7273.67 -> 7.13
